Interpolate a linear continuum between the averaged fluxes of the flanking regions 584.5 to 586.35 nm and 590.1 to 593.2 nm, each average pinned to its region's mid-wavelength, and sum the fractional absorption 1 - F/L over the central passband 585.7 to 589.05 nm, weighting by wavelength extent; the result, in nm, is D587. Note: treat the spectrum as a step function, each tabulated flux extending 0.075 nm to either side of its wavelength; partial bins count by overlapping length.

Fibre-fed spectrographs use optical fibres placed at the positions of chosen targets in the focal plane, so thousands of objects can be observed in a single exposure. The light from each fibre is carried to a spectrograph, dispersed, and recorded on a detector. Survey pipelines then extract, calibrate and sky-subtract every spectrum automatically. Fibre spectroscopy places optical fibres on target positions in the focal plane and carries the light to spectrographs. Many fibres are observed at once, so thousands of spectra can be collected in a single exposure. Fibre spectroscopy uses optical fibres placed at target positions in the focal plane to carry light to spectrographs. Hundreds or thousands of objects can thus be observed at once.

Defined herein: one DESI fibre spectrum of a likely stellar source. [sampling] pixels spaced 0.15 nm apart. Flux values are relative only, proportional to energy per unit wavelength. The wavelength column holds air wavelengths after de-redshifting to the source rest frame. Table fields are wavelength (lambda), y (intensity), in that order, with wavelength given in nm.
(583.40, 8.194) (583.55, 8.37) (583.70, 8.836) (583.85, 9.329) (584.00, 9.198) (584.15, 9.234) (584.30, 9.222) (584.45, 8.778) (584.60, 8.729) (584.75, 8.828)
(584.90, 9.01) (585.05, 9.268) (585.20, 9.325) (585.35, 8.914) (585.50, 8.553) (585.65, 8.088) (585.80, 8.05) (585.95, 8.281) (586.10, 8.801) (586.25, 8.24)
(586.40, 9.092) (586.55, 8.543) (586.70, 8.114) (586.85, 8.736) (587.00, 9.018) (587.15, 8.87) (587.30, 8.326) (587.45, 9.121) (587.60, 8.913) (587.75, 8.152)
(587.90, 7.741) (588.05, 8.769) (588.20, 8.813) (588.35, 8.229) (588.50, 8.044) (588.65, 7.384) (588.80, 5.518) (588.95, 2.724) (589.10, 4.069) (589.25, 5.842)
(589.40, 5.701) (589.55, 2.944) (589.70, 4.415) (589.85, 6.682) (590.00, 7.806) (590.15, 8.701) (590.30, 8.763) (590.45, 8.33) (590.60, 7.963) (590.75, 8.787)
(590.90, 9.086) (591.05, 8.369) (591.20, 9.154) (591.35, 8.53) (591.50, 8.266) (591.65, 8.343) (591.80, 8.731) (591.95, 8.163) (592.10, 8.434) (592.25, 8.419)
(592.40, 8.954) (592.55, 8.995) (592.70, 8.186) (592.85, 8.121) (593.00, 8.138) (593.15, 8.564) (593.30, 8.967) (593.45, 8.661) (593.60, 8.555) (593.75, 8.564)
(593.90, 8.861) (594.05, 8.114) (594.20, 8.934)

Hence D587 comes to 0.23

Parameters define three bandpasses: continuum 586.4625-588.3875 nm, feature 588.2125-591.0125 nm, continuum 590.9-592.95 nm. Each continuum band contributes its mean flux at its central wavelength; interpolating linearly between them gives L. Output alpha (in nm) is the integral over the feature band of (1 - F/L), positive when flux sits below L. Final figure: 0.58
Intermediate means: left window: 8.57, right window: 8.53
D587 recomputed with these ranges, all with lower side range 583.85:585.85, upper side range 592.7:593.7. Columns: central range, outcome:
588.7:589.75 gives 0.50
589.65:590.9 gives 0.11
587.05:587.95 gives 0.02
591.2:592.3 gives 0.01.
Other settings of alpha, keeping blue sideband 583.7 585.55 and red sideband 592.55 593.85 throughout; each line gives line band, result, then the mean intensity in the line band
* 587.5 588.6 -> 0.06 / 8.37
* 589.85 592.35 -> 0.06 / 8.44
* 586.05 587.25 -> 0.03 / 8.67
